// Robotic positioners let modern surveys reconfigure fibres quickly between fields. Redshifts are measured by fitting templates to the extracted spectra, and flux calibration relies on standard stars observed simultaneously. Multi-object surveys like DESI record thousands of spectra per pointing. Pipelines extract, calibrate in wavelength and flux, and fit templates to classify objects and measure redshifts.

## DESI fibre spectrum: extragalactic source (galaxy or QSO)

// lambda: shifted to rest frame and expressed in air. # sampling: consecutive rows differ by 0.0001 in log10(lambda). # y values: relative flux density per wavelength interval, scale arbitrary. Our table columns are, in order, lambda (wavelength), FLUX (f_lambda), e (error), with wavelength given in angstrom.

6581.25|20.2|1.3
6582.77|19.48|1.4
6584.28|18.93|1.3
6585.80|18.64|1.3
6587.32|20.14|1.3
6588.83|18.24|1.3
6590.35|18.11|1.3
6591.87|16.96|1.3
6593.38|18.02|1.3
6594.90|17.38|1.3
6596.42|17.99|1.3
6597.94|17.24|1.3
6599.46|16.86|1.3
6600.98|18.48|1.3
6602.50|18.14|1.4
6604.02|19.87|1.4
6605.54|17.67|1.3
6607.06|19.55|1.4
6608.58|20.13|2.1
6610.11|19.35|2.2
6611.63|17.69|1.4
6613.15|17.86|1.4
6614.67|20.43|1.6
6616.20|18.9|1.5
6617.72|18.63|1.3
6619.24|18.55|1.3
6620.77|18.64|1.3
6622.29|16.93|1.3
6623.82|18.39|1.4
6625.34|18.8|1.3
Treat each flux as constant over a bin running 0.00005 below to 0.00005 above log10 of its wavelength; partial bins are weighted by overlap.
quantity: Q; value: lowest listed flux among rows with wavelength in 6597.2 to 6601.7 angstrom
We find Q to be 16.86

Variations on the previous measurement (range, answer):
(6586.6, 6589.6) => 18.24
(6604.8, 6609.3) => 17.67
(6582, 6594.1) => 16.96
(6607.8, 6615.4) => 17.69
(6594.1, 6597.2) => 17.38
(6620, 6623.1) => 16.93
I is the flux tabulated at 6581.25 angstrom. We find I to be 20.2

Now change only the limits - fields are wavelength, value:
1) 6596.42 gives 17.99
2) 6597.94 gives 17.24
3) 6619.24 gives 18.55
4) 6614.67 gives 20.43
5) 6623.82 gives 18.39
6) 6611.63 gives 17.69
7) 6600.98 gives 18.48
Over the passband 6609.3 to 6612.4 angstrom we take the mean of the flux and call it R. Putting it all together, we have 18.5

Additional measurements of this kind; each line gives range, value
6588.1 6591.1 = 18.2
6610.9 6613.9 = 17.8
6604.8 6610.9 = 19.2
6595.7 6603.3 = 17.7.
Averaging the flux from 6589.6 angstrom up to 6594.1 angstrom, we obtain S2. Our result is 17.7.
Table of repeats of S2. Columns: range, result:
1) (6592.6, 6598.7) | 17.7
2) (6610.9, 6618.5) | 18.7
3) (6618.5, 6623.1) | 18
